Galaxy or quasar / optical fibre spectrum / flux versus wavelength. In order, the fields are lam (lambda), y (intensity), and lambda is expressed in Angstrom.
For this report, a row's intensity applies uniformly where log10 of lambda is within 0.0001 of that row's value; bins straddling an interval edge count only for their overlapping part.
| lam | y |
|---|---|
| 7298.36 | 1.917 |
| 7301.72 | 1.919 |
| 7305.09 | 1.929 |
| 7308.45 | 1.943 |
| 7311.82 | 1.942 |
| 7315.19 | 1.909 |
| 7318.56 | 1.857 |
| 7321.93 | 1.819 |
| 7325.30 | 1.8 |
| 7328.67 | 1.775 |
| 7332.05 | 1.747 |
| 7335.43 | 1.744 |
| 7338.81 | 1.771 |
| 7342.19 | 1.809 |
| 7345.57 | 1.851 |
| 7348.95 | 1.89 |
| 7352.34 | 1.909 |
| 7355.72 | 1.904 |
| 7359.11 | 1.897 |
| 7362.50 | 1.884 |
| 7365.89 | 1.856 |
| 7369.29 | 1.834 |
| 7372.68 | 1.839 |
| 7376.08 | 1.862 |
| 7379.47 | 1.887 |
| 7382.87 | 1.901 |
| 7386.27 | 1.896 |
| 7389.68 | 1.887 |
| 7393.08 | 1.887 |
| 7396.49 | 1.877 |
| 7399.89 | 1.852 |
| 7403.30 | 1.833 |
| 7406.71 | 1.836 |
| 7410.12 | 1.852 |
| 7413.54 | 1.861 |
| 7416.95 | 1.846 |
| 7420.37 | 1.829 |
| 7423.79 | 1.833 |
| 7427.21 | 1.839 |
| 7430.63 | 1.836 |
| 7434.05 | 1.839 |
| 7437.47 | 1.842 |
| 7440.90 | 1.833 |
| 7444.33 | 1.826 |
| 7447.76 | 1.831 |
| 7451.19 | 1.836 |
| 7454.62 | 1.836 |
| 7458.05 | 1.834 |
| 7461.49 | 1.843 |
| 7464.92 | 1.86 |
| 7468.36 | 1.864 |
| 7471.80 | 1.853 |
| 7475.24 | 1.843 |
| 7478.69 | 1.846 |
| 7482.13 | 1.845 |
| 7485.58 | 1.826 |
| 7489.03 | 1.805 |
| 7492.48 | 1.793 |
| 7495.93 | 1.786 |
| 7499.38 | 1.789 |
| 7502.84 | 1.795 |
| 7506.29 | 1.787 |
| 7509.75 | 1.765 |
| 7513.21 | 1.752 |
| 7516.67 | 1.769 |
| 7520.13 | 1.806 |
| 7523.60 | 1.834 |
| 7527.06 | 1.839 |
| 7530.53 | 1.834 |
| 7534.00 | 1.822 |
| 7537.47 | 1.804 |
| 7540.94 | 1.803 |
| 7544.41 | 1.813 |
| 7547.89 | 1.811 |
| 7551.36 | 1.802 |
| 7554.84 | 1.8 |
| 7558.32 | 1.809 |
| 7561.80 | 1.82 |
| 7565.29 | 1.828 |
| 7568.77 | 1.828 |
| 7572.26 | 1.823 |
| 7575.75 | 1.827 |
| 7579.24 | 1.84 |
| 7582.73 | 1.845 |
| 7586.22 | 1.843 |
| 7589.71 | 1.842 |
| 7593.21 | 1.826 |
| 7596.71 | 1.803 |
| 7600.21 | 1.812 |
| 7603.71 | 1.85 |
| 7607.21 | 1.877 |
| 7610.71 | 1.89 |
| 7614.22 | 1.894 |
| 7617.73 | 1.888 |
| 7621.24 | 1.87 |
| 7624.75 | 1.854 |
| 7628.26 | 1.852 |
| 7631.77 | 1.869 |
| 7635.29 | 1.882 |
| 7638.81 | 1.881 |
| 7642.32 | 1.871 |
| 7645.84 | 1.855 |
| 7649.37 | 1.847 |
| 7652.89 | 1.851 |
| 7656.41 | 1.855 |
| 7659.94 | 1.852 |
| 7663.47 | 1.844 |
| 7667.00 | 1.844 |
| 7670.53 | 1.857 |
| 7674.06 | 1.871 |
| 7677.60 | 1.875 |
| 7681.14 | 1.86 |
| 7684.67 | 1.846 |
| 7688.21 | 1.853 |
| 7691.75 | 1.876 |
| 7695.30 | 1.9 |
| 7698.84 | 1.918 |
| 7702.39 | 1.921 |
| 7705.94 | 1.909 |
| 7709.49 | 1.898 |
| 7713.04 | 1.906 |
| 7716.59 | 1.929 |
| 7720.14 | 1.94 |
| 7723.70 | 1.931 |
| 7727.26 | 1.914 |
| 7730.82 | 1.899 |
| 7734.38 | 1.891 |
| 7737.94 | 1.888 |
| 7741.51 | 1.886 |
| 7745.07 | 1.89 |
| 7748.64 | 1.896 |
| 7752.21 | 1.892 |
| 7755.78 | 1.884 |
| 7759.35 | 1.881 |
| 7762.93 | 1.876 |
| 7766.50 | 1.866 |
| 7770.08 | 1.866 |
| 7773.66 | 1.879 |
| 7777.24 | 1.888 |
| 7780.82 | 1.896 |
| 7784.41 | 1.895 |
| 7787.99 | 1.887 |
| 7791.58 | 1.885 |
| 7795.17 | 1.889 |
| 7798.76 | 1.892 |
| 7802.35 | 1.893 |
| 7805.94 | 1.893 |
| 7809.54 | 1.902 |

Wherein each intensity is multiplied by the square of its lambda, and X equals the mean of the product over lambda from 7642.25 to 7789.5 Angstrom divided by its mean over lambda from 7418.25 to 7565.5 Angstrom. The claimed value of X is 1.1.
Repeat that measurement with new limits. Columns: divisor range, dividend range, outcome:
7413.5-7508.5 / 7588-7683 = 1.06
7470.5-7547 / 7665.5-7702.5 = 1.08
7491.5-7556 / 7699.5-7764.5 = 1.12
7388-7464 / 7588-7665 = 1.06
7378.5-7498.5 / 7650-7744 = 1.09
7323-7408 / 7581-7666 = 1.08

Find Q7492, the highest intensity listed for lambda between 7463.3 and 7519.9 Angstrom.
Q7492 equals 1.864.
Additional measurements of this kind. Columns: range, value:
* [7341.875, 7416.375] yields 1.909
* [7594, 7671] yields 1.894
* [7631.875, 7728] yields 1.94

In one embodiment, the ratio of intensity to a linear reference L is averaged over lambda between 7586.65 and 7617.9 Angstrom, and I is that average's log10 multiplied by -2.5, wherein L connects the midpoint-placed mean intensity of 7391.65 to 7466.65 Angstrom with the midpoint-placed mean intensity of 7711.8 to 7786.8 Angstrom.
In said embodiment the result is 0.01 mag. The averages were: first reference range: 1.84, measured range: 1.85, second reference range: 1.89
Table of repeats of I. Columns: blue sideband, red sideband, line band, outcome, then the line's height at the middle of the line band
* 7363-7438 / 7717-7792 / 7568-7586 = 0.02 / 1.87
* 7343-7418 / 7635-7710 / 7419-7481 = 0.02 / 1.87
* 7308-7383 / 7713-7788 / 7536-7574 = 0.04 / 1.87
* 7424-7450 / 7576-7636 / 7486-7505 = 0.03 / 1.84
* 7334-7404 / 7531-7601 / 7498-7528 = 0.02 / 1.83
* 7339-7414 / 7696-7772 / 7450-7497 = 0.02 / 1.88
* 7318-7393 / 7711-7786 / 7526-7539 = 0.03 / 1.87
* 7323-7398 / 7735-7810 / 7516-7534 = 0.03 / 1.86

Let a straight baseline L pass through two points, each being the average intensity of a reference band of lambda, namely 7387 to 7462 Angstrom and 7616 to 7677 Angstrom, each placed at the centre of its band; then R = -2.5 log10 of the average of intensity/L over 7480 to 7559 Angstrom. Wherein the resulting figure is 0.029 mag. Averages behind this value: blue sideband 1.85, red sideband 1.86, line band 1.8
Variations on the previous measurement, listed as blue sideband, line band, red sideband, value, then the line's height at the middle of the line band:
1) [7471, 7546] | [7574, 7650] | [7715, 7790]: -0.01 mag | 1.84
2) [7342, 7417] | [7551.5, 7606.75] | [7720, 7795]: 0.03 mag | 1.88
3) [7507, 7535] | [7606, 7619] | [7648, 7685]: -0.03 mag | 1.84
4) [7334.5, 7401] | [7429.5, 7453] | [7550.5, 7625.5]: 0.01 mag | 1.86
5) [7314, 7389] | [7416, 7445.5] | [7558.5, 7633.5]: 0.01 mag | 1.85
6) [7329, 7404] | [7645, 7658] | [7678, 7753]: 0.02 mag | 1.89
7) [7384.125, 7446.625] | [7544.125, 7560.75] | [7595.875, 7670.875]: 0.03 mag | 1.86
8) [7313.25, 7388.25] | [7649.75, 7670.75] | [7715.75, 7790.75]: 0.02 mag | 1.88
